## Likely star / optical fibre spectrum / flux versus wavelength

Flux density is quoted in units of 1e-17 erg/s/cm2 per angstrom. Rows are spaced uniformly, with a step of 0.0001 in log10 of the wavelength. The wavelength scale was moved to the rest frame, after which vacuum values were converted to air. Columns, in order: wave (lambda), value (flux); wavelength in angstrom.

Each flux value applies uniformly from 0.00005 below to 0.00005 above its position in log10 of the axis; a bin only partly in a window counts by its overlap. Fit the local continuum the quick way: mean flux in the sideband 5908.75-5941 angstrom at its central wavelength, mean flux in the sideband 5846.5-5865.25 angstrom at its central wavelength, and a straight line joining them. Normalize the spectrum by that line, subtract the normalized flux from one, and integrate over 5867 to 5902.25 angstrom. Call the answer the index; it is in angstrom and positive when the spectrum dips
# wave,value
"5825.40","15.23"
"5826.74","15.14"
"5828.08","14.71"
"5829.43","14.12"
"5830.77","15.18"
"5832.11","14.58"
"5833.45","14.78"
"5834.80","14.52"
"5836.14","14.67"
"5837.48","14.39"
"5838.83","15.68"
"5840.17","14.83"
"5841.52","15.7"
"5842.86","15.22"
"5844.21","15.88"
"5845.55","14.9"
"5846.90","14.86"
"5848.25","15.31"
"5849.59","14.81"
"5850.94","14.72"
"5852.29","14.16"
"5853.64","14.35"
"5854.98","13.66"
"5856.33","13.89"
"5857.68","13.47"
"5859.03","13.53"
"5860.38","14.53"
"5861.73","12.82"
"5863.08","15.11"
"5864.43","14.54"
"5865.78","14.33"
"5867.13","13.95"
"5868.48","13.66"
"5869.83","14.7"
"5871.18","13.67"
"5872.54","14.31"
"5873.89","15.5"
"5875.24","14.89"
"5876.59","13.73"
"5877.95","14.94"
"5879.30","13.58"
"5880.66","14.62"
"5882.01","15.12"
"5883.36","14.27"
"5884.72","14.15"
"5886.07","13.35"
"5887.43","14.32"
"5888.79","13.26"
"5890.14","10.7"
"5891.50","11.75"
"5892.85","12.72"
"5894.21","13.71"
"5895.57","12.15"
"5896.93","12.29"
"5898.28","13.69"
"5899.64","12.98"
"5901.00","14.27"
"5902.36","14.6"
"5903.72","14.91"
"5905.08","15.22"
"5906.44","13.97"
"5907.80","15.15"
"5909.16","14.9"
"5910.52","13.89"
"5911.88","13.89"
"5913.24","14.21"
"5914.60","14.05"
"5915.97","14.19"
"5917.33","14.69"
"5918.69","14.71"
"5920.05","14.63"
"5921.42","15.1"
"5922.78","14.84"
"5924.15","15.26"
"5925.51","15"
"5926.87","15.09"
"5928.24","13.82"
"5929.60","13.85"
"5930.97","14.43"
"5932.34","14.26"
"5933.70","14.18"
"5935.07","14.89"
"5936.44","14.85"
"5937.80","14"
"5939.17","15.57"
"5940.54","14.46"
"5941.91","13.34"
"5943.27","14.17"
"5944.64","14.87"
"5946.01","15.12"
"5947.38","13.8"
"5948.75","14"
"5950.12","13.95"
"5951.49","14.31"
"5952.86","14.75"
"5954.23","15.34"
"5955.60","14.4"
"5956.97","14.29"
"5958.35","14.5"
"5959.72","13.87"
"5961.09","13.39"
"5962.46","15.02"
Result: 1.6 angstrom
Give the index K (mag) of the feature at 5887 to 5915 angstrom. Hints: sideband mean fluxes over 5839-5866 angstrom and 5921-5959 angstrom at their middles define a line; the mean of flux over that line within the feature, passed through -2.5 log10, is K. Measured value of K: 0.07 mag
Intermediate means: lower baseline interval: 14.6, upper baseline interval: 14.5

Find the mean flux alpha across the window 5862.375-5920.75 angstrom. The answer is 14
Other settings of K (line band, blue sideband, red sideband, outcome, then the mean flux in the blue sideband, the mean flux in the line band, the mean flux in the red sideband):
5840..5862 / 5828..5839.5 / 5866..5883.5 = 0.00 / 14.7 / 14.5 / 14.4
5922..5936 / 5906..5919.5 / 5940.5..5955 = -0.01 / 14.4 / 14.6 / 14.4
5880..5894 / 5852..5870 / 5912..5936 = 0.06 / 14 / 13.4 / 14.5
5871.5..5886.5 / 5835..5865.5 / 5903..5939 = 0.01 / 14.6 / 14.4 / 14.6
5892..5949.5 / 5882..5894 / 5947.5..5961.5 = -0.04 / 13.2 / 14.3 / 14.3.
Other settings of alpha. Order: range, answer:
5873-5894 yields 13.8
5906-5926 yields 14.6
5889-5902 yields 12.8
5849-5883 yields 14.3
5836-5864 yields 14.6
